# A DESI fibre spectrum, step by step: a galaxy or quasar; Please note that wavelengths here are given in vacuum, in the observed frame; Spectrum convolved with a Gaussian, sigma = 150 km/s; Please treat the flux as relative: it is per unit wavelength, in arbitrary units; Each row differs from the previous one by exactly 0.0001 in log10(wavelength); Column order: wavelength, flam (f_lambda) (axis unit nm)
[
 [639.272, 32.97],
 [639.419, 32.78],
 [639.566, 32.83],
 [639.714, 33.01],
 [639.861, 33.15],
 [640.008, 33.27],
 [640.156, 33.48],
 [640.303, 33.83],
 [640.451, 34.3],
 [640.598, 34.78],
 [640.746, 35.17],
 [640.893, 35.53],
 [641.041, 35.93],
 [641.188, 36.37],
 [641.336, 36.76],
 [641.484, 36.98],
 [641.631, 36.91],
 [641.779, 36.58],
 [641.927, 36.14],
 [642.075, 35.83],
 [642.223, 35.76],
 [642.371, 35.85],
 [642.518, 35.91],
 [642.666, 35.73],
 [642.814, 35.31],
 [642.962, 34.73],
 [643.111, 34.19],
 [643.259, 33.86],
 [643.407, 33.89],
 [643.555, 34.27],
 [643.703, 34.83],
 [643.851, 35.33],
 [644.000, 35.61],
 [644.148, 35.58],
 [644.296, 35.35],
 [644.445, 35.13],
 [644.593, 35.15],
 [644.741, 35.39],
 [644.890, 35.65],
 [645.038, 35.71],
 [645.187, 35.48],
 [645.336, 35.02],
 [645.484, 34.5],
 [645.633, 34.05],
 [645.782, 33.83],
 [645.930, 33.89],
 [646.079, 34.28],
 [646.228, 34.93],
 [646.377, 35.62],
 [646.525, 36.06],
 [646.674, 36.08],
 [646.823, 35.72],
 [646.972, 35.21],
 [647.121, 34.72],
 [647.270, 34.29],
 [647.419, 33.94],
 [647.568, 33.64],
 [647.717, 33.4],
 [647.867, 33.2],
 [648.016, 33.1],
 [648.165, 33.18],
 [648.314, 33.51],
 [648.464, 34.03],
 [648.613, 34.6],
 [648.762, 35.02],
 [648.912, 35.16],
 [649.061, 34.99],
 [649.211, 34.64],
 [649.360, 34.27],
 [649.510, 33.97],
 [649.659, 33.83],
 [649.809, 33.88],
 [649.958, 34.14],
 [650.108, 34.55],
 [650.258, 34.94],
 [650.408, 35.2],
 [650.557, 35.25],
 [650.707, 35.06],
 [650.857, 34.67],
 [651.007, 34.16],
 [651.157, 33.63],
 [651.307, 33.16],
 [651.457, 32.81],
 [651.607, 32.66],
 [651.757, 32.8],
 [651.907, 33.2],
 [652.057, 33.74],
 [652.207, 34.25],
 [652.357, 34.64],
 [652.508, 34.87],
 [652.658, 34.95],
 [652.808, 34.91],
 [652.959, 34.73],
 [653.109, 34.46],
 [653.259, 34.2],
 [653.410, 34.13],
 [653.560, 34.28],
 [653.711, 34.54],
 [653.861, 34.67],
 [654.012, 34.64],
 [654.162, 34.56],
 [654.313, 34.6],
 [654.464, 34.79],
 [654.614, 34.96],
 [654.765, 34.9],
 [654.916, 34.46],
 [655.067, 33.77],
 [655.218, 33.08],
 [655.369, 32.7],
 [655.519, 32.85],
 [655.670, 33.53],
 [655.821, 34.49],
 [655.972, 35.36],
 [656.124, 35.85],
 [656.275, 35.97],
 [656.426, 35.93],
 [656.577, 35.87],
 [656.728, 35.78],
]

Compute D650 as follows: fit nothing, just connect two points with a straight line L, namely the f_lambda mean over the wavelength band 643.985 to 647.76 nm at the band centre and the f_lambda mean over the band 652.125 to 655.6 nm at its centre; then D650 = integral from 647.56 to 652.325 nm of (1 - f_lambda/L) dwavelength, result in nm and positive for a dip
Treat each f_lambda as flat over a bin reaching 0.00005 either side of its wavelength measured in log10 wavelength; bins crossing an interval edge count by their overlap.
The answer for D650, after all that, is 0.08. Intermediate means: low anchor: 34.9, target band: 34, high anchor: 34.3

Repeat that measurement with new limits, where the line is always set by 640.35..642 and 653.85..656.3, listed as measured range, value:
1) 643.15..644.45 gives 0.03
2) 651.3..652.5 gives 0.04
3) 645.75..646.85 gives 0.01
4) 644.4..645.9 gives 0.02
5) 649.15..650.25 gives 0.02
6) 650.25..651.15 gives 0.00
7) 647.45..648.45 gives 0.05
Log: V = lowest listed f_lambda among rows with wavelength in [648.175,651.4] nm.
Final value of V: 33.16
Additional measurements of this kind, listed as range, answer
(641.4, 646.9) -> 33.83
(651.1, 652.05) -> 32.66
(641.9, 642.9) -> 35.31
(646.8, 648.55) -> 33.1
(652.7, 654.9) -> 34.13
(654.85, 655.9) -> 32.7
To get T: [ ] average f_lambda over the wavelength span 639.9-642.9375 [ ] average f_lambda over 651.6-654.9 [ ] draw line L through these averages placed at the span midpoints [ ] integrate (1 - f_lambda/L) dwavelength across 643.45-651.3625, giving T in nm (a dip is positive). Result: 0.070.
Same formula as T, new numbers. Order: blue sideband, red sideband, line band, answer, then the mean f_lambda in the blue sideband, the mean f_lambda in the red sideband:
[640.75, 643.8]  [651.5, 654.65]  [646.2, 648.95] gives 0.04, 35.6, 34.3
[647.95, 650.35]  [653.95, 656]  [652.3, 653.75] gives -0.02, 34.2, 34.2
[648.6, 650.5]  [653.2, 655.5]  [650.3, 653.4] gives 0.02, 34.6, 34.3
